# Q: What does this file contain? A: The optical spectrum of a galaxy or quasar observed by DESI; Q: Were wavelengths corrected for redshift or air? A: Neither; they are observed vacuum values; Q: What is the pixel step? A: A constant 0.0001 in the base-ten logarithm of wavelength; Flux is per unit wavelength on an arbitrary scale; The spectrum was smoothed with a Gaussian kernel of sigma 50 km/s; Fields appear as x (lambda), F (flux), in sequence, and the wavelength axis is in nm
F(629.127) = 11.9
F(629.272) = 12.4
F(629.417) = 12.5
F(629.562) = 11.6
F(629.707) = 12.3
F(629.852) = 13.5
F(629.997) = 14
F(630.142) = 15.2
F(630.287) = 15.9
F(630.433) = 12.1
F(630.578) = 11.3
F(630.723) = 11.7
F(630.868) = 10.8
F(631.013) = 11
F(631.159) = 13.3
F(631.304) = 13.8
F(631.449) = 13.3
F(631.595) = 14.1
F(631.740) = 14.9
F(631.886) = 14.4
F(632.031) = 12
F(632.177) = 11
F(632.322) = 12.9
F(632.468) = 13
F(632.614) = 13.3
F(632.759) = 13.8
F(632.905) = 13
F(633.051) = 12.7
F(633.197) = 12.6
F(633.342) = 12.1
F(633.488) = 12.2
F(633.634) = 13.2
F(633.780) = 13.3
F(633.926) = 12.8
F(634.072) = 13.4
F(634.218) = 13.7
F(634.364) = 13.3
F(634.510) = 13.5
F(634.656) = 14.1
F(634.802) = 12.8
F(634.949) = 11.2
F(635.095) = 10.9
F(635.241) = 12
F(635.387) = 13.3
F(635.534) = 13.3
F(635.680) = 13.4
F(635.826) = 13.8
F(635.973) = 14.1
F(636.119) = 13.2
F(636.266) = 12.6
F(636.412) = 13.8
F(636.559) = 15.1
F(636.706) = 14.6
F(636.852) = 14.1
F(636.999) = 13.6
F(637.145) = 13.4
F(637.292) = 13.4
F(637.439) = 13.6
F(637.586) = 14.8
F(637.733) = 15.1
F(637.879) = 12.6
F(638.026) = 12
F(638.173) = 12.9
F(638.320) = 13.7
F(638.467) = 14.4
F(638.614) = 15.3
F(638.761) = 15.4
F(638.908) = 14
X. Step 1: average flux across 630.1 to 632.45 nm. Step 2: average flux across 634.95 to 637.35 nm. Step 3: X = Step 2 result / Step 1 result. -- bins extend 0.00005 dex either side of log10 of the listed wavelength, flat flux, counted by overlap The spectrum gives 1.0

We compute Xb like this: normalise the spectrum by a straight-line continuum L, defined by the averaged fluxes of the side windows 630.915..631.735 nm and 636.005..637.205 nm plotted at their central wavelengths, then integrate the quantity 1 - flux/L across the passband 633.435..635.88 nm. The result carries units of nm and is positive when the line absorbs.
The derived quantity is 0.11 nm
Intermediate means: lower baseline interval 13.2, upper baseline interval 13.8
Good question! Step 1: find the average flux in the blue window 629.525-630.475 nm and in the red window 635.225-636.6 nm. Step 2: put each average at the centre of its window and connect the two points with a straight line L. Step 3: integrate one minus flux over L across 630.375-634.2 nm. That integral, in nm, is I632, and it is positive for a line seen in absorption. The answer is 0.22 nm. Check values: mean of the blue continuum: 13.6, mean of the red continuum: 13.5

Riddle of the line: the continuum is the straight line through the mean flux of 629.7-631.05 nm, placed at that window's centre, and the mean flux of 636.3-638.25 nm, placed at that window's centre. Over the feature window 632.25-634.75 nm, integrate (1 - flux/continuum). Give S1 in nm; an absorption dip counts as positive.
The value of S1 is 0.03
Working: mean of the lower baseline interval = 12.9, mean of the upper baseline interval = 13.7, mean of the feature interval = 13.1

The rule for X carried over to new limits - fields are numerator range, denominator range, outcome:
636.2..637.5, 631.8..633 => 1.07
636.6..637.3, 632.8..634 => 1.09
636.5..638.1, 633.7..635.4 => 1.08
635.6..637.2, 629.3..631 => 1.08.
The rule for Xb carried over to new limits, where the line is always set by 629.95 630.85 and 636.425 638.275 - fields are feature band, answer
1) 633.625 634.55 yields 0.01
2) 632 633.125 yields 0.05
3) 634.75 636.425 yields 0.10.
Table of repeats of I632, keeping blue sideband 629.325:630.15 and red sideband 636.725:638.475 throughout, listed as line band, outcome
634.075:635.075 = 0.03 nm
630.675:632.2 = 0.04 nm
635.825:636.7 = -0.02 nm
